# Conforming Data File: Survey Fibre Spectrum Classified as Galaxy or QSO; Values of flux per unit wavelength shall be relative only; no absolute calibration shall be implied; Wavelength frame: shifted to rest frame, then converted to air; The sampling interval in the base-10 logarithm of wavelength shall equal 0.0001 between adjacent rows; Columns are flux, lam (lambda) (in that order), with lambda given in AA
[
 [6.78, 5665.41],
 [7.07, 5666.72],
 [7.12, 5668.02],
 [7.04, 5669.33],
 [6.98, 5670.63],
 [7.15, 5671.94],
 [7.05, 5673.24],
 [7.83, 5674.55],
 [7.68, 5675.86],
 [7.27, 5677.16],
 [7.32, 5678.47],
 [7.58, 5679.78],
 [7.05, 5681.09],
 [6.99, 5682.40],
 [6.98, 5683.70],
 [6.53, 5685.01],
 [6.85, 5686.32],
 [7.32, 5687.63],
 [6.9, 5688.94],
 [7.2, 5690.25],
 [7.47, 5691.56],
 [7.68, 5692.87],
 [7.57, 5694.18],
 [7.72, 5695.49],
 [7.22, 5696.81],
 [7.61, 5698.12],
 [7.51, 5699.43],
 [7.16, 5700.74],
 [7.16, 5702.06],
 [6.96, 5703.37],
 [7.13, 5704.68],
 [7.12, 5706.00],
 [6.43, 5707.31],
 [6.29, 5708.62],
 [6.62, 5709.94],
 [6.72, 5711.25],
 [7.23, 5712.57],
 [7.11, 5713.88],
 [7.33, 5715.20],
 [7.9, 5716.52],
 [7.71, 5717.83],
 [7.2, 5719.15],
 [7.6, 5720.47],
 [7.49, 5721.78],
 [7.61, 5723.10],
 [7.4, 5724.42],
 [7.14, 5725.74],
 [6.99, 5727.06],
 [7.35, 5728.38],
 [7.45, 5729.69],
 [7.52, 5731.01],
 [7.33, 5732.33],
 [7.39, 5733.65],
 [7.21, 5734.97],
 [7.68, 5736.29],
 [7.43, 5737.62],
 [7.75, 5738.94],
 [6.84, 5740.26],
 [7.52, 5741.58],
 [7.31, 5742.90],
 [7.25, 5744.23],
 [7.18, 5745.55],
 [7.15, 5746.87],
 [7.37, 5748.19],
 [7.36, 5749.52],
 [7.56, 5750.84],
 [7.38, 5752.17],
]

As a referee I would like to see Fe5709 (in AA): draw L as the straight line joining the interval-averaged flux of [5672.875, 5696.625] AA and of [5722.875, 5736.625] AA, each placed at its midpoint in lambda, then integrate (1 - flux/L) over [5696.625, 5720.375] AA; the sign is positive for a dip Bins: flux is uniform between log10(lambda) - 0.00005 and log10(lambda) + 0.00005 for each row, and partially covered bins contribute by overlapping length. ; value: 0.6 AA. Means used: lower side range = 7.28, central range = 7.14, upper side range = 7.36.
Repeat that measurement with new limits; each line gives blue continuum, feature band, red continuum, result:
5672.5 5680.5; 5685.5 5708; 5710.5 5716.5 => 0.2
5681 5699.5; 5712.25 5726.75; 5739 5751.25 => -0.3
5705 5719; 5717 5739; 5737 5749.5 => -0.7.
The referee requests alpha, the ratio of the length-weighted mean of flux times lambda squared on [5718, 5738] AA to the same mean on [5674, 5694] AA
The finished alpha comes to 1.04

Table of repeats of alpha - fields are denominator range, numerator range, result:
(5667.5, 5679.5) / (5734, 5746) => 1.03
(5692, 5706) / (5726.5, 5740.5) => 1.01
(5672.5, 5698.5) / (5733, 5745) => 1.03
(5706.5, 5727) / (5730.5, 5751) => 1.03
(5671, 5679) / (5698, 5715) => 0.96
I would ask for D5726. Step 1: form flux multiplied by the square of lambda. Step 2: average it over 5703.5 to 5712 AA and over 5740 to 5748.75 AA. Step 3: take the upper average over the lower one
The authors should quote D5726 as 1.1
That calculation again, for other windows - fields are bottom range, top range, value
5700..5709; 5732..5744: 1.08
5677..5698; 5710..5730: 1.02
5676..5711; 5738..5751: 1.04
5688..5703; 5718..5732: 1.01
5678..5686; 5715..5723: 1.08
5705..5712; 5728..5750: 1.12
